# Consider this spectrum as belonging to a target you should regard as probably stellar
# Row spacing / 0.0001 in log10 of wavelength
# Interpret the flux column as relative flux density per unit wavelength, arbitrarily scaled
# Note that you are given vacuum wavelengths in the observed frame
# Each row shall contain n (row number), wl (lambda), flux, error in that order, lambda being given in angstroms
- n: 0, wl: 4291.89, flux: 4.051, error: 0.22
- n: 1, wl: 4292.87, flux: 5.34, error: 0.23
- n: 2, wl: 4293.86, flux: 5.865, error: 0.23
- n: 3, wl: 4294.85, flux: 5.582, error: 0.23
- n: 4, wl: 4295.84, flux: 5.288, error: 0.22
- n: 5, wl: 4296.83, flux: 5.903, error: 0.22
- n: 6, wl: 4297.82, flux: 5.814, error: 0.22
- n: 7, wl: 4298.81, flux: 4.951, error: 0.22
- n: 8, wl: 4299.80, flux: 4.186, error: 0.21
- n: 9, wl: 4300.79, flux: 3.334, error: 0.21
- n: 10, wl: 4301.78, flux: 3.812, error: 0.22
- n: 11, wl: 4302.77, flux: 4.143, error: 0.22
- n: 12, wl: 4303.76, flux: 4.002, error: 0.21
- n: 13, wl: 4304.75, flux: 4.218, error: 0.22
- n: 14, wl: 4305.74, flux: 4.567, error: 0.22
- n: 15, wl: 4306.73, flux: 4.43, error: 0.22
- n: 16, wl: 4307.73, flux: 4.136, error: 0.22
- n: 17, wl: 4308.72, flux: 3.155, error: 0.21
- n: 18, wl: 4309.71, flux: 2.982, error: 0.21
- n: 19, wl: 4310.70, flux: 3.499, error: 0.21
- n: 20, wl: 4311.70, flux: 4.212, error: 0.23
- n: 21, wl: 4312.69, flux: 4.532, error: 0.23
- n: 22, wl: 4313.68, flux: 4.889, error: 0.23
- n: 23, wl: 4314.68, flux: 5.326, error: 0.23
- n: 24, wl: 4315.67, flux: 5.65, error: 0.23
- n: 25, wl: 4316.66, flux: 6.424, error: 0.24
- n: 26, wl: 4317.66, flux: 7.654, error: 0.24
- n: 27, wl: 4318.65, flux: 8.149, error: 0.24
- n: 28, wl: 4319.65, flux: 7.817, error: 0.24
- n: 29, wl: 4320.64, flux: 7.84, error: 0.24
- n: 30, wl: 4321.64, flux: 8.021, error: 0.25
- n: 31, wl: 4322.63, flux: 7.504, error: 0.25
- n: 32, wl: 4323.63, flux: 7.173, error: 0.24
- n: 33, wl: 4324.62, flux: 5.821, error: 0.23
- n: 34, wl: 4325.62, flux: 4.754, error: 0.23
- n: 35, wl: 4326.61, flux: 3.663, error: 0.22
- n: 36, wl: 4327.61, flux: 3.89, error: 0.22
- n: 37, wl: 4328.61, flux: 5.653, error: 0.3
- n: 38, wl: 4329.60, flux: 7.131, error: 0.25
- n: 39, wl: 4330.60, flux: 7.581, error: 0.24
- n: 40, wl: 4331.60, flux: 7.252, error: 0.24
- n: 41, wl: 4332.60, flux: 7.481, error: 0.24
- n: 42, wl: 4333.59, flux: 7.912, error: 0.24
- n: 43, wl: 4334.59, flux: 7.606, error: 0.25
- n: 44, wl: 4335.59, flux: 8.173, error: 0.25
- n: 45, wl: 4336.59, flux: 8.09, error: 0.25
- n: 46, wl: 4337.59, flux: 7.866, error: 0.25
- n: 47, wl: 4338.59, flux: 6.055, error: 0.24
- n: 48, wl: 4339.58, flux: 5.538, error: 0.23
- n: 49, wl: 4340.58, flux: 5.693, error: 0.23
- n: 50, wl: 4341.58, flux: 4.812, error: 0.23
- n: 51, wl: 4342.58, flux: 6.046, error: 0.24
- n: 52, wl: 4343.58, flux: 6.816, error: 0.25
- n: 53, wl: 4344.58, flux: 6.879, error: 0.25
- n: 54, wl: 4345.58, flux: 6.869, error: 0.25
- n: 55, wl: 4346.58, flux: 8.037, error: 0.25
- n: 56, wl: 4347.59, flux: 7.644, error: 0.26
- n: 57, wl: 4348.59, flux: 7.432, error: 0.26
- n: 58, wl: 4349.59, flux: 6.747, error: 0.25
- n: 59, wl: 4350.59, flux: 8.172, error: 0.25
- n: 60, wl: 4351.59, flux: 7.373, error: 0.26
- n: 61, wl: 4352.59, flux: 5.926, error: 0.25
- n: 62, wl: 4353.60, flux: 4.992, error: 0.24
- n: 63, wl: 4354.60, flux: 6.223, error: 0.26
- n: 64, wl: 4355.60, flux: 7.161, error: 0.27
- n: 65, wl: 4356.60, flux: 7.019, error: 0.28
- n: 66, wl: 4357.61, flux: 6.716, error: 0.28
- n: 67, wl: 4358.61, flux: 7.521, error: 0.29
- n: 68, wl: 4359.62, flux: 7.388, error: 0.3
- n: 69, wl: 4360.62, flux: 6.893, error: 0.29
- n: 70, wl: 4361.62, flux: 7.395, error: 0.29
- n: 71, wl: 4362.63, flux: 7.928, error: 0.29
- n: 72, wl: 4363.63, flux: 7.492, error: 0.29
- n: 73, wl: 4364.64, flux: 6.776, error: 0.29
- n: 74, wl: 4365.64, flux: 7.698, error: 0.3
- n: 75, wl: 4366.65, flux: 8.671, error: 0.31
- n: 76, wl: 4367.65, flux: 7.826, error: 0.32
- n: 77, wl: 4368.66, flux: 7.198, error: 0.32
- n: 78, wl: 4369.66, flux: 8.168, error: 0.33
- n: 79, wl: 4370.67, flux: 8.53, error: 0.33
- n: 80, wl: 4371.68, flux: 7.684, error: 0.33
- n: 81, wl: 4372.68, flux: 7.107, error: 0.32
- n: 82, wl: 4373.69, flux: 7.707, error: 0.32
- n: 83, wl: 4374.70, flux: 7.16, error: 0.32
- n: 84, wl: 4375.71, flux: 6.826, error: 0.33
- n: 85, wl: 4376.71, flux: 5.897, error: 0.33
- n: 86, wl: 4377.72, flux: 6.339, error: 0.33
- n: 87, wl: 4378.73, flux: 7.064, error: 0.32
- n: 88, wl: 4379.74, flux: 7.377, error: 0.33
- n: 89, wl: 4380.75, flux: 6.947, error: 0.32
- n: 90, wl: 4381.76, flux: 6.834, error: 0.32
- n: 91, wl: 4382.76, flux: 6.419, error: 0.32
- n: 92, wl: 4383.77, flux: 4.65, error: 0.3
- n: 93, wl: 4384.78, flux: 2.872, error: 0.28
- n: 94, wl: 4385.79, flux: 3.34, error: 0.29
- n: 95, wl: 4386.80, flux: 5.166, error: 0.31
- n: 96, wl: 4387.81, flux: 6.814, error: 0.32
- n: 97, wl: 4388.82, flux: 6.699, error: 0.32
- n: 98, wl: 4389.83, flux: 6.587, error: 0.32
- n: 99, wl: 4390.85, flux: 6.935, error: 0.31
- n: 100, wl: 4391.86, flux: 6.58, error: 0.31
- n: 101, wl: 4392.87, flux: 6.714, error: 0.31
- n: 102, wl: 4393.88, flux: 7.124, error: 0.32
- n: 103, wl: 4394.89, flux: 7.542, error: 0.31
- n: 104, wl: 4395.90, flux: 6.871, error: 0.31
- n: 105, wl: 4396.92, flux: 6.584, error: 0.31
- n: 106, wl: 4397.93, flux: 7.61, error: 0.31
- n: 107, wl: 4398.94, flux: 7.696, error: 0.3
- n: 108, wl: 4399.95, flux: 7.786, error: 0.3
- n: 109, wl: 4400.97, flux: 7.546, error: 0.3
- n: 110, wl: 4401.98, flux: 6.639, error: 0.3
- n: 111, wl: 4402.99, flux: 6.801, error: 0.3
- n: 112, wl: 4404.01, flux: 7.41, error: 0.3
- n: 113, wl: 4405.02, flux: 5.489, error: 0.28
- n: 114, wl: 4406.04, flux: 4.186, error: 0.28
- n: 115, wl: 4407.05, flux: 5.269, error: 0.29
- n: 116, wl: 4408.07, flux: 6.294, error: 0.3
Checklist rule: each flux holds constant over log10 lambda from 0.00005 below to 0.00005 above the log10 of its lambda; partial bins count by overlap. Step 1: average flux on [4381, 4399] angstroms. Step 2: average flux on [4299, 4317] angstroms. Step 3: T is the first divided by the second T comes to 1.46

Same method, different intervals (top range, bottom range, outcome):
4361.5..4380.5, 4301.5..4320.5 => 1.48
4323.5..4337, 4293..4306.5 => 1.38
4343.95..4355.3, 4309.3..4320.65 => 1.22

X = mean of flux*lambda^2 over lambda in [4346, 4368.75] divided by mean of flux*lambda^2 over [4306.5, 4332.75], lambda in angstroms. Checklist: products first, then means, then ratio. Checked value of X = 1.27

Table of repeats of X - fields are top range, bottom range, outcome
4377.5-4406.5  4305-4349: 1.07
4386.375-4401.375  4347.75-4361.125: 1.02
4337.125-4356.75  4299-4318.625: 1.48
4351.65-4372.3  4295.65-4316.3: 1.68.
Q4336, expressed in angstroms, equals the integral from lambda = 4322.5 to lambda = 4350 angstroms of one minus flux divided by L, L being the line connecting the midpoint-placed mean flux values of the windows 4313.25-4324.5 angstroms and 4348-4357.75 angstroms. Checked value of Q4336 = 0.9 angstroms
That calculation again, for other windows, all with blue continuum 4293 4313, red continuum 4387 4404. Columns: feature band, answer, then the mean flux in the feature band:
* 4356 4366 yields -2.0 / 7.28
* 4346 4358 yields -2.4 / 6.95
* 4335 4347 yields -2.7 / 6.74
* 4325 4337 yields -3.1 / 6.58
